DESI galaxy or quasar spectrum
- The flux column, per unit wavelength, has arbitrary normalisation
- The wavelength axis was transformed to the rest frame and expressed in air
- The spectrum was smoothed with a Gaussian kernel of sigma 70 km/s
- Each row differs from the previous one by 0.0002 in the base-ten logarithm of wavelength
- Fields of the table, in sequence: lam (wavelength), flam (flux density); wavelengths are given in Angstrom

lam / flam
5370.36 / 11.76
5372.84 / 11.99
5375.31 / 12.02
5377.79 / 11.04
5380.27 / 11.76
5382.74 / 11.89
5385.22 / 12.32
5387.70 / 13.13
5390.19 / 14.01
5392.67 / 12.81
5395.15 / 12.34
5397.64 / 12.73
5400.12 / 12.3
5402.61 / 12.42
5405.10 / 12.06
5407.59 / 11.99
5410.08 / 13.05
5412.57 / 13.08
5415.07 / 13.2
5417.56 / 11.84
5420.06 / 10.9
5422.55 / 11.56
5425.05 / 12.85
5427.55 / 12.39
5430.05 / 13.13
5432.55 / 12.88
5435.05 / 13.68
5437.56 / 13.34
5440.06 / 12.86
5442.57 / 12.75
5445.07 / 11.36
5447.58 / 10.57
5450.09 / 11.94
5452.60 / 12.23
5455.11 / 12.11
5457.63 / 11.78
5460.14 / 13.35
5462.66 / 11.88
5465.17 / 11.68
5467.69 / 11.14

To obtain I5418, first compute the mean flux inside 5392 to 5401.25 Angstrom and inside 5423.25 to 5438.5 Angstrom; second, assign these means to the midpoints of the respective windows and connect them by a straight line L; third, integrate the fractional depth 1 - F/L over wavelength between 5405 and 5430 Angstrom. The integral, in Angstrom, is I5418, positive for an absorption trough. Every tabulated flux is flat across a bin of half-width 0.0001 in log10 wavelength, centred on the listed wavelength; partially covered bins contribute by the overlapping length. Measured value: 0.91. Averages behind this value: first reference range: 12.5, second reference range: 13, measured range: 12.3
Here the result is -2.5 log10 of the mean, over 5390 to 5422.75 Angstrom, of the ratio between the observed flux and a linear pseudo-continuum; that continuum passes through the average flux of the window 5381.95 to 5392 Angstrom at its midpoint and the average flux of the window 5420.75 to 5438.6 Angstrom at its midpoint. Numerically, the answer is 0.03 mag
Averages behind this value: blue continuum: 12.9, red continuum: 12.8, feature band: 12.4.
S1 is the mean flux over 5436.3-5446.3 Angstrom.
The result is 12.6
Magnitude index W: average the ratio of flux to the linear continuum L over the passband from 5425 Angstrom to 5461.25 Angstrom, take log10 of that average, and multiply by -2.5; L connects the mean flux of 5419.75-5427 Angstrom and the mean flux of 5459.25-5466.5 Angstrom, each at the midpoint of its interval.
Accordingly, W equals -0.03 mag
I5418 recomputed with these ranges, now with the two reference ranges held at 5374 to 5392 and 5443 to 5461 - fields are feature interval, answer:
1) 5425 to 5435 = -0.7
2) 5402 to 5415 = -0.4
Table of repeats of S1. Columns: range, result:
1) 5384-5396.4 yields 12.9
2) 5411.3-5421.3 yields 12.3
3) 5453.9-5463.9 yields 12.3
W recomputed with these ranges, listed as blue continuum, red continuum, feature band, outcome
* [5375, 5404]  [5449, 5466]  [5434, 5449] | -0.017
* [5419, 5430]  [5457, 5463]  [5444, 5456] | 0.066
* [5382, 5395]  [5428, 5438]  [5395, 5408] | 0.052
